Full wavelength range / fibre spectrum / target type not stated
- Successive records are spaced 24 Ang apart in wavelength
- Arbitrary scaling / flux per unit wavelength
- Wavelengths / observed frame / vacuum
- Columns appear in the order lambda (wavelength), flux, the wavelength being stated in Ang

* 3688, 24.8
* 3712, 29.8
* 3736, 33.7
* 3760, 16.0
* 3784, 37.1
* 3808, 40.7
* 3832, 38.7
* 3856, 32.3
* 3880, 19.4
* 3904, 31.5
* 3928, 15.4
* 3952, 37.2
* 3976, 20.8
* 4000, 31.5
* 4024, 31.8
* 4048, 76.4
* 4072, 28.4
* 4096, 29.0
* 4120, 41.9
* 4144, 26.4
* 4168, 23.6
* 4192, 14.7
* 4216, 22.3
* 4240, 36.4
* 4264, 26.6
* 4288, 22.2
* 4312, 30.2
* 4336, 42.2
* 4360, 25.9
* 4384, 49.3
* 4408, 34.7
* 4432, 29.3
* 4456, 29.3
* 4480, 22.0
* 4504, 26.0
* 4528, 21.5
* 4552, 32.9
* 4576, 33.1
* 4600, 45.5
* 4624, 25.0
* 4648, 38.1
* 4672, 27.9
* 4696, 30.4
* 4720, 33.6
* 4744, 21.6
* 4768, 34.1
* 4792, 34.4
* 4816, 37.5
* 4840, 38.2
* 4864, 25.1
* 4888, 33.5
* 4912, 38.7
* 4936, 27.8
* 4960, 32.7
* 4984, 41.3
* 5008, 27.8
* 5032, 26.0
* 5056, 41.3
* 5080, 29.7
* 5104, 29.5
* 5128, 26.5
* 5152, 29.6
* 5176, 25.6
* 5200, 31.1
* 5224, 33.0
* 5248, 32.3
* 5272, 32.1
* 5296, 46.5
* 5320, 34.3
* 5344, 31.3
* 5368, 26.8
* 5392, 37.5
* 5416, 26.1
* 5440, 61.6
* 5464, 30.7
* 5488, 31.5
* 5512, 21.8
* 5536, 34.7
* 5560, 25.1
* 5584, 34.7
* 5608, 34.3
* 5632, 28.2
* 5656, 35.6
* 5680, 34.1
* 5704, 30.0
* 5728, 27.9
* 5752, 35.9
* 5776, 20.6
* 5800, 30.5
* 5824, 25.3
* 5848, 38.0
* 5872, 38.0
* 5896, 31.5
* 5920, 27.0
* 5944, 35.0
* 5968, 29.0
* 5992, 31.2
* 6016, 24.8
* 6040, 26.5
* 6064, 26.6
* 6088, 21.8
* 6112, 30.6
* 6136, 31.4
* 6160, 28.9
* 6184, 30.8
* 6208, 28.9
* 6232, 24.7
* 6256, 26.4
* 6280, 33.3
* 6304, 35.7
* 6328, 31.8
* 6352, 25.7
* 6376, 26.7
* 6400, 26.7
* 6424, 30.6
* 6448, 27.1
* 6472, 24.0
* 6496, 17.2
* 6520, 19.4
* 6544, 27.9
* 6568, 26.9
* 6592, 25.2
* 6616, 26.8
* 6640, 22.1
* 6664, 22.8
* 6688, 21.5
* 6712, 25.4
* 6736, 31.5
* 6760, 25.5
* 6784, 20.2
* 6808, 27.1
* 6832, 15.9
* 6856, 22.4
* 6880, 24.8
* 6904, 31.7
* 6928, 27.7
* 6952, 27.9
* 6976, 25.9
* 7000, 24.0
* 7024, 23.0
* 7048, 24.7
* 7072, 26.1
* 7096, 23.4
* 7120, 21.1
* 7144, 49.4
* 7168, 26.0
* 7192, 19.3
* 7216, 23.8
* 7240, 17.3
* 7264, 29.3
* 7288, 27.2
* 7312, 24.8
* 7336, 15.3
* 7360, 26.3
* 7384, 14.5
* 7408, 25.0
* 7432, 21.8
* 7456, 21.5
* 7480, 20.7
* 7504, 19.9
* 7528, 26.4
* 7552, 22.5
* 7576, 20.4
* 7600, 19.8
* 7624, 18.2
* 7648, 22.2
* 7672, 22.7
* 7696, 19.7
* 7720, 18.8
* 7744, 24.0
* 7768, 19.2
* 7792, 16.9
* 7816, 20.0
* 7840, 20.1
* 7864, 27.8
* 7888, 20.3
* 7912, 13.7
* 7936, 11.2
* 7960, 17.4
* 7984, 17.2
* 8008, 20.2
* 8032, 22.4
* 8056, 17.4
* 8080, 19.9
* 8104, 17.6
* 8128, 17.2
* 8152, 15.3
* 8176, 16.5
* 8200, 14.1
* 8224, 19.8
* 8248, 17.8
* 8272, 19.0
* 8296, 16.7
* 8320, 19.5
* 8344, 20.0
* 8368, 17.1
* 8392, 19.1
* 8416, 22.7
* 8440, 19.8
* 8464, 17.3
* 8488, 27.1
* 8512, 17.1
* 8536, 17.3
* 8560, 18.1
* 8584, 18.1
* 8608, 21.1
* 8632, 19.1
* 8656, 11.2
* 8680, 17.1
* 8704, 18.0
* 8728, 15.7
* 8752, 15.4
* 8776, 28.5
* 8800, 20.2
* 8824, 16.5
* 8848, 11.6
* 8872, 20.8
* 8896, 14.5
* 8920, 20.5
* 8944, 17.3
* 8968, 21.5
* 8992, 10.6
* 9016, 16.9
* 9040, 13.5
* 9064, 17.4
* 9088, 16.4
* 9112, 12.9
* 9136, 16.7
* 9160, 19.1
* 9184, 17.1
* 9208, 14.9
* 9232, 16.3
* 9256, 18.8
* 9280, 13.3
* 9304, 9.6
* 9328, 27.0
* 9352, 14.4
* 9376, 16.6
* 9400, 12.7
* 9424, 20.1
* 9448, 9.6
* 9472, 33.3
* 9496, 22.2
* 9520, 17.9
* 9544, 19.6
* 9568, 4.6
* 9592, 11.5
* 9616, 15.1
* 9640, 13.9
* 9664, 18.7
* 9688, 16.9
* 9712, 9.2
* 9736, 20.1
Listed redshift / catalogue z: 0.09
